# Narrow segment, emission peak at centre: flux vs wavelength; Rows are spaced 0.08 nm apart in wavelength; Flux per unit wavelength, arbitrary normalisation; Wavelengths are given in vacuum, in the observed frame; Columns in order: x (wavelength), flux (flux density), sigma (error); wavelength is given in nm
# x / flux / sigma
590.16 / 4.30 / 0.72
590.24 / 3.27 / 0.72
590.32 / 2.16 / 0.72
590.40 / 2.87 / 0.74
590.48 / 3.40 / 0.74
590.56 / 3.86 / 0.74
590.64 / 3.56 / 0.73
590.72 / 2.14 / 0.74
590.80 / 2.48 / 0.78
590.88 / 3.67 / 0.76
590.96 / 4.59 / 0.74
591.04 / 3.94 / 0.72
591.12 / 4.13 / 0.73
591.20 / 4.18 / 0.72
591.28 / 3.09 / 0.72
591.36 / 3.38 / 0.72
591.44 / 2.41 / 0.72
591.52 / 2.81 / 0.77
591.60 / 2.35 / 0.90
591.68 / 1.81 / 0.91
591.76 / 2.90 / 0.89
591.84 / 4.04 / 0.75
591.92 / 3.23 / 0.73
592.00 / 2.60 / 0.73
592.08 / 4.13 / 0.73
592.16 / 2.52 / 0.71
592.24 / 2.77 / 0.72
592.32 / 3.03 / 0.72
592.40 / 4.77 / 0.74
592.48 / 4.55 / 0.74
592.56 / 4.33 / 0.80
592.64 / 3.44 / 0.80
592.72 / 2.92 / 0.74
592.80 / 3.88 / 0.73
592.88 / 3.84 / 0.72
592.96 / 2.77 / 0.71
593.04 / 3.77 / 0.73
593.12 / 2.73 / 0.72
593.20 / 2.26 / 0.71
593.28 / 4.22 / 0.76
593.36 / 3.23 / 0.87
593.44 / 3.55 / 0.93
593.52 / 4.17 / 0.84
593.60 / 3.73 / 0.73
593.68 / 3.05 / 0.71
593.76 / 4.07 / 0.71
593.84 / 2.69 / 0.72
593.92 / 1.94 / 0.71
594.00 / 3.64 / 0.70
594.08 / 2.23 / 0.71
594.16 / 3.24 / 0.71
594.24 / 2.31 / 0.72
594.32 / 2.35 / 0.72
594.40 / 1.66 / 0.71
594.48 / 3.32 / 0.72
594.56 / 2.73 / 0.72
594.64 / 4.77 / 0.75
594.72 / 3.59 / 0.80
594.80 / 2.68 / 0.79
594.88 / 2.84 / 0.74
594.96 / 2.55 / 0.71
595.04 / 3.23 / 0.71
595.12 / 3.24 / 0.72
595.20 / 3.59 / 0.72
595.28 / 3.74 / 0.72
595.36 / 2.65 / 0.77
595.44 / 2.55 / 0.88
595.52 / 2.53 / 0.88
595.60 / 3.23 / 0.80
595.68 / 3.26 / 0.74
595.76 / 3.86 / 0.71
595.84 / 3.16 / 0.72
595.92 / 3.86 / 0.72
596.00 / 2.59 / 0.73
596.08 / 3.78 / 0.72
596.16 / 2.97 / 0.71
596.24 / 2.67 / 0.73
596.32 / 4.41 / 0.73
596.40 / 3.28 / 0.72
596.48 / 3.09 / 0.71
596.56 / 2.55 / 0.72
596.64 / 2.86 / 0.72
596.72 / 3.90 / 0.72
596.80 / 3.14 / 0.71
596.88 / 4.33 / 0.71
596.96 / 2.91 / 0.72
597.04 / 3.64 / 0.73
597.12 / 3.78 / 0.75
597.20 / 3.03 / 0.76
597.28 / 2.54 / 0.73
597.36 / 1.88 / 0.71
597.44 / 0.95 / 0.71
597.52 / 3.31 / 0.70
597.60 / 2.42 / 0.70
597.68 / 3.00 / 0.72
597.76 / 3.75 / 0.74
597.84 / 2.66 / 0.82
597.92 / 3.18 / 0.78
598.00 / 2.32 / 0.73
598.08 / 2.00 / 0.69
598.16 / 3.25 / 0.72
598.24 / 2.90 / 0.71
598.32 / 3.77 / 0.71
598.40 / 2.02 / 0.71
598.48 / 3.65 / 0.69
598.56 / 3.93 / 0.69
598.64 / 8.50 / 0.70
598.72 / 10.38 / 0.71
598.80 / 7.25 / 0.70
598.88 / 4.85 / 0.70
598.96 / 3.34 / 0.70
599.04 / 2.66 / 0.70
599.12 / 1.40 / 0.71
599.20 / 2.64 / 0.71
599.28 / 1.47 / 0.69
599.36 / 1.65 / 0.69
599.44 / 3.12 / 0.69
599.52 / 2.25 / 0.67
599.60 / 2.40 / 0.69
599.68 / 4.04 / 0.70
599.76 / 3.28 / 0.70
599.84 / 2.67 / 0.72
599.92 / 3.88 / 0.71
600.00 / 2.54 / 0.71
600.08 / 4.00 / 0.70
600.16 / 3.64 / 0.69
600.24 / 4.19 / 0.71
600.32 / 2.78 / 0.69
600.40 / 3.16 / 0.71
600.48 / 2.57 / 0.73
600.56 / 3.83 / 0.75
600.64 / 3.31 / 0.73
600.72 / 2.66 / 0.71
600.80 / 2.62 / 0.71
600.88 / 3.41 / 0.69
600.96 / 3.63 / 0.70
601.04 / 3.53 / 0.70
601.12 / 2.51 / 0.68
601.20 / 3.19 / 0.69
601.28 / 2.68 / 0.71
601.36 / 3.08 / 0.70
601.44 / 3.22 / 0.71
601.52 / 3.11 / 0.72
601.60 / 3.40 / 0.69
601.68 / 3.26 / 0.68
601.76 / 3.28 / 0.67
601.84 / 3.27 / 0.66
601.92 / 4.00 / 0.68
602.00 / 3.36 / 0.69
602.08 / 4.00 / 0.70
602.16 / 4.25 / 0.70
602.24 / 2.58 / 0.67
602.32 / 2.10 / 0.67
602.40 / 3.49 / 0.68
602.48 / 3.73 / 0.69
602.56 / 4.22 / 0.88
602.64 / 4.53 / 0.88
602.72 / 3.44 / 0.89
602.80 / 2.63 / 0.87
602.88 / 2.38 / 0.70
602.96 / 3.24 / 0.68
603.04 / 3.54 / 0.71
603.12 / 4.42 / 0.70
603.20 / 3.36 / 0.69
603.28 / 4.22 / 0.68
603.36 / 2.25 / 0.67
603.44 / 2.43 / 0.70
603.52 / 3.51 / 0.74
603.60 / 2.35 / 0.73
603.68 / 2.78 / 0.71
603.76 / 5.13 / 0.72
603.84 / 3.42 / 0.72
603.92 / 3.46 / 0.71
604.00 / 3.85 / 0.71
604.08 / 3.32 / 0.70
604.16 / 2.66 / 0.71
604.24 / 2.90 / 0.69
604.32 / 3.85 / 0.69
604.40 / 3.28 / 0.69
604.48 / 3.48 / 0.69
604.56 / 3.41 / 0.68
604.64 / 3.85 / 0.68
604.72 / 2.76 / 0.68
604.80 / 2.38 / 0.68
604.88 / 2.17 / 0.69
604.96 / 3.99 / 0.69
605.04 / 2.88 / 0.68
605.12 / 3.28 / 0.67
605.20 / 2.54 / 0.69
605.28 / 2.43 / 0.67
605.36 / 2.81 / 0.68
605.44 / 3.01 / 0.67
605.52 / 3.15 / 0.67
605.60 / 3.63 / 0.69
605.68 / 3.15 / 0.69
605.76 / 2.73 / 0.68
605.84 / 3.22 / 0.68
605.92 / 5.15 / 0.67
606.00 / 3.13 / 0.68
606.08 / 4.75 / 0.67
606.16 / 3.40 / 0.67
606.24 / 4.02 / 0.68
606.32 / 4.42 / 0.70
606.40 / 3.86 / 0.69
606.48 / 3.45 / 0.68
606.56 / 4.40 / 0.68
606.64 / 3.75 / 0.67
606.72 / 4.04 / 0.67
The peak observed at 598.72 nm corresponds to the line H-gamma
